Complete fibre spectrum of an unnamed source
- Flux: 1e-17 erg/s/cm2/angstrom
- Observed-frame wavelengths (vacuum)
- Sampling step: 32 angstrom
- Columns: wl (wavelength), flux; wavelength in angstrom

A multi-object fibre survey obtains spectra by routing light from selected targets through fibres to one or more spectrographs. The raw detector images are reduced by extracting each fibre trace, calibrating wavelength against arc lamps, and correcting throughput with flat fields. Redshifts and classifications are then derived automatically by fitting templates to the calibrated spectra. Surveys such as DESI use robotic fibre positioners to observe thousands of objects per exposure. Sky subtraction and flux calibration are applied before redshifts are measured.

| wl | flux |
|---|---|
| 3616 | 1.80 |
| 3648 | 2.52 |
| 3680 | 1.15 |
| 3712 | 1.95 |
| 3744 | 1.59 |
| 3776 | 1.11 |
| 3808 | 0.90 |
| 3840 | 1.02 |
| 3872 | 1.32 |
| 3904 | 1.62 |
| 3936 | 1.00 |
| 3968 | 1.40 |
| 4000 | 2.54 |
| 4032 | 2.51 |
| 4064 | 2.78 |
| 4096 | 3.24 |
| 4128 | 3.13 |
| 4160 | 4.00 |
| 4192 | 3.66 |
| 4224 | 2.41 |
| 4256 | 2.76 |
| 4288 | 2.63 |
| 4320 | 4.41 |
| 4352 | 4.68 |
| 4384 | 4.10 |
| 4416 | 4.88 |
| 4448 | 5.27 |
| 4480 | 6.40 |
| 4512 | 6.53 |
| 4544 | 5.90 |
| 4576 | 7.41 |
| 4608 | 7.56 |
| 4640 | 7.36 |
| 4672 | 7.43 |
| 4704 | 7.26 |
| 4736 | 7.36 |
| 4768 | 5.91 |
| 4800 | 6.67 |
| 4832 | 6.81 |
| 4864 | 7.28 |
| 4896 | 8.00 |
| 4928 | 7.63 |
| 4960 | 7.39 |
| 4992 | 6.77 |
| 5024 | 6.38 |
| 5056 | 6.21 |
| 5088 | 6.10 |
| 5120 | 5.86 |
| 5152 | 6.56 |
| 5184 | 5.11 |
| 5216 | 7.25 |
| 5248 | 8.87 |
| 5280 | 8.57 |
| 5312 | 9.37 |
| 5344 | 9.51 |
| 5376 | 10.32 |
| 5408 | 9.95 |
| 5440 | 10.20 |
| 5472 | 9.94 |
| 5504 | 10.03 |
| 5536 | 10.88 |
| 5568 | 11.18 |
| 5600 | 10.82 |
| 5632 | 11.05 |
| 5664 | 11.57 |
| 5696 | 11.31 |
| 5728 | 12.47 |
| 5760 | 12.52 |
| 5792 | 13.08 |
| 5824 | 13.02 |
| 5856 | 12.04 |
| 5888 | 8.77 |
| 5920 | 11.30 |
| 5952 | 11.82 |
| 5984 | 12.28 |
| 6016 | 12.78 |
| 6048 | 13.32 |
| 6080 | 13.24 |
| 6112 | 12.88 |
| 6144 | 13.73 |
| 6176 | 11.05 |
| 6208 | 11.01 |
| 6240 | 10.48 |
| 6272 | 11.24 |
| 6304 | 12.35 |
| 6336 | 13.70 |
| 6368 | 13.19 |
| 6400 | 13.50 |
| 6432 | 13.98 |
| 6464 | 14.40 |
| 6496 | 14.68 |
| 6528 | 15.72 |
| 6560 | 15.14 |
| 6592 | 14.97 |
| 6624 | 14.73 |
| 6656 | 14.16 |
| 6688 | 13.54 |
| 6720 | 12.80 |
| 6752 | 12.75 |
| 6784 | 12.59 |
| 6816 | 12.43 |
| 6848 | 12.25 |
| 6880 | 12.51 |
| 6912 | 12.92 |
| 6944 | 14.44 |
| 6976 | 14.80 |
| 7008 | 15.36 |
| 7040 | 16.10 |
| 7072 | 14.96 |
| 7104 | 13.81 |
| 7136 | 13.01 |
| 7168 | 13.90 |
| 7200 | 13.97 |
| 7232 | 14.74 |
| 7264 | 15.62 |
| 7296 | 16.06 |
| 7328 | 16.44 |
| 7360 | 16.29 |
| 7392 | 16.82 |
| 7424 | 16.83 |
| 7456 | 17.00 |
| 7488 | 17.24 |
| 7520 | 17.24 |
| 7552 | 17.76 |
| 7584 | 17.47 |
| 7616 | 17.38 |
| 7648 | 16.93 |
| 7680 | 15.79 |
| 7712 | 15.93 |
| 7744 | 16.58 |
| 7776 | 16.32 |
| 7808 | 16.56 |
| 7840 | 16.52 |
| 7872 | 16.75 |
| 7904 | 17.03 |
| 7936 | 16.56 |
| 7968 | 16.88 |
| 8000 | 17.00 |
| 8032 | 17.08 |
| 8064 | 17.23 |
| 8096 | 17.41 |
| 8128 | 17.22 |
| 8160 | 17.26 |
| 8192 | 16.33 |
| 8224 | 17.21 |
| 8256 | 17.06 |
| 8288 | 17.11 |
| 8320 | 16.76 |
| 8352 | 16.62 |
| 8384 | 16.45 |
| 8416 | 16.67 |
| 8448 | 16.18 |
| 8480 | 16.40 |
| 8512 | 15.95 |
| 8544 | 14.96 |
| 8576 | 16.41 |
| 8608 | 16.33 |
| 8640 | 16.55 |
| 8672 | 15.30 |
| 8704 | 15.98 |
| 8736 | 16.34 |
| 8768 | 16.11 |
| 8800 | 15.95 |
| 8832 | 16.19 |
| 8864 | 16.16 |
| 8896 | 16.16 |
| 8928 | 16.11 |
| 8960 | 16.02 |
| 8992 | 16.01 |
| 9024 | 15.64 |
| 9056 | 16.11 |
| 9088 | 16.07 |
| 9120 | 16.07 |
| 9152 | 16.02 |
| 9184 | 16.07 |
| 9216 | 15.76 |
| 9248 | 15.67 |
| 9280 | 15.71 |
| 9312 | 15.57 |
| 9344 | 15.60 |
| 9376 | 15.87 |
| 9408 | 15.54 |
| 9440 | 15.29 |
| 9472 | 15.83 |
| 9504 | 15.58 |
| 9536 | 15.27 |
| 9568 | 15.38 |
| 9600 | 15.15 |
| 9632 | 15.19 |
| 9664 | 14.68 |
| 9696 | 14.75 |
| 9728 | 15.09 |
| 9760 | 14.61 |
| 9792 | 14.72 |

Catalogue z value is 0.000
